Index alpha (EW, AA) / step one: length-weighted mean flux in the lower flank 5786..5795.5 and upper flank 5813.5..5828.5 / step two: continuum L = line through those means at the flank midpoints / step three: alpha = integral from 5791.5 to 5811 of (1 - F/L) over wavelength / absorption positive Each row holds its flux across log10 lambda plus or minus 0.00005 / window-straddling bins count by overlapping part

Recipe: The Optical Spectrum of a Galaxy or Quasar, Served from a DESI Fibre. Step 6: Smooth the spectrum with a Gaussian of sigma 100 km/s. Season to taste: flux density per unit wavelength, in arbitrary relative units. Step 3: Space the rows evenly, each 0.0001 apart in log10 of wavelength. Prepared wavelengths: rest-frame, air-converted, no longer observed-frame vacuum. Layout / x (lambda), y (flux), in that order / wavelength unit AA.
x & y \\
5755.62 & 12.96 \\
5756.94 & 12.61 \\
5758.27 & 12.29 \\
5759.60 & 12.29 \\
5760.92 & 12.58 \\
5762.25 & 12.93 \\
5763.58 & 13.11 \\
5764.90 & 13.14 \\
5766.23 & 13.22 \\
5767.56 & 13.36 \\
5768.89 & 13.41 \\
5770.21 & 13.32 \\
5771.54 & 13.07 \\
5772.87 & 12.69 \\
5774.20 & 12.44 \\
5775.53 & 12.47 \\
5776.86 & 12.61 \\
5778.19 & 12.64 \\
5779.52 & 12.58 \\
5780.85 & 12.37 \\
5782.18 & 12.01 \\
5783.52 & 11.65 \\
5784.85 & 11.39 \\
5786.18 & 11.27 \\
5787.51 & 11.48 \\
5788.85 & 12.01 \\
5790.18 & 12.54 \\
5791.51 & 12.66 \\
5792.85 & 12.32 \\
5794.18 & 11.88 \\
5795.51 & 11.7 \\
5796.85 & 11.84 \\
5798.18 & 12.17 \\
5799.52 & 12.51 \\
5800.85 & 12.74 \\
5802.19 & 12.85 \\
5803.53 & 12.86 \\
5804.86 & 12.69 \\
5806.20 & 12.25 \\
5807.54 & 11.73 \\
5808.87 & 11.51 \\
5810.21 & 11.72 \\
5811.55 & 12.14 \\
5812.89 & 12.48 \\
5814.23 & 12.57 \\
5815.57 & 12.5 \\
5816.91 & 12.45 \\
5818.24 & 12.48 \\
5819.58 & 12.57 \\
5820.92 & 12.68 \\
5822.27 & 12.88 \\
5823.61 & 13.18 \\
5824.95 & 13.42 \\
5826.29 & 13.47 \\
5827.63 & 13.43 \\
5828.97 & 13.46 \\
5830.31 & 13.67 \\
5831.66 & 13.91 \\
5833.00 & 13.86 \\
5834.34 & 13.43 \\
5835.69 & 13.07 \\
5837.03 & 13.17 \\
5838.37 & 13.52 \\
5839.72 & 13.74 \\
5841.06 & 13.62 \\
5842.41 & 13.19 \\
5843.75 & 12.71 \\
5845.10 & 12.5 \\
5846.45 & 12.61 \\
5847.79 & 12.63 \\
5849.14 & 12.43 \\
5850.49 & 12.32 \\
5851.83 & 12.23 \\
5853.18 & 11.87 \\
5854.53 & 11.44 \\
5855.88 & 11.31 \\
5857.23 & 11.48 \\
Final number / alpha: 0.2 AA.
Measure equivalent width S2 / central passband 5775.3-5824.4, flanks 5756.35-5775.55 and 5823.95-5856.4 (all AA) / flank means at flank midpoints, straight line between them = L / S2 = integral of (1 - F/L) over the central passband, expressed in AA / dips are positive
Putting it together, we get 2.42 AA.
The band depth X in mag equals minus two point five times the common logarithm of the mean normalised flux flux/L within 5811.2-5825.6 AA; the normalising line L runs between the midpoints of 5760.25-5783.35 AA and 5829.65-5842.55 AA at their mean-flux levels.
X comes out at 0.05 mag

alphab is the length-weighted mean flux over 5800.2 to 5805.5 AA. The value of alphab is 12.8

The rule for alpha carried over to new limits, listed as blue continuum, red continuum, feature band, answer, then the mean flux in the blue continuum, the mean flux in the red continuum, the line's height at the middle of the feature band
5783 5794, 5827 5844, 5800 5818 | 0.3 AA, 11.9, 13.5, 12.6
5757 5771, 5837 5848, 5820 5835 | -0.4 AA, 13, 13.1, 13.1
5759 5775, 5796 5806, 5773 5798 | 1.2 AA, 13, 12.5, 12.7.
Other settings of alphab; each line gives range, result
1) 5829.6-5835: 13.7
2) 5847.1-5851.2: 12.5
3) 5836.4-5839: 13.4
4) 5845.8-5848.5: 12.6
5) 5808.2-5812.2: 11.8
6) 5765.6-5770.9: 13.3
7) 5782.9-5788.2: 11.4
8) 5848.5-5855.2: 12.1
